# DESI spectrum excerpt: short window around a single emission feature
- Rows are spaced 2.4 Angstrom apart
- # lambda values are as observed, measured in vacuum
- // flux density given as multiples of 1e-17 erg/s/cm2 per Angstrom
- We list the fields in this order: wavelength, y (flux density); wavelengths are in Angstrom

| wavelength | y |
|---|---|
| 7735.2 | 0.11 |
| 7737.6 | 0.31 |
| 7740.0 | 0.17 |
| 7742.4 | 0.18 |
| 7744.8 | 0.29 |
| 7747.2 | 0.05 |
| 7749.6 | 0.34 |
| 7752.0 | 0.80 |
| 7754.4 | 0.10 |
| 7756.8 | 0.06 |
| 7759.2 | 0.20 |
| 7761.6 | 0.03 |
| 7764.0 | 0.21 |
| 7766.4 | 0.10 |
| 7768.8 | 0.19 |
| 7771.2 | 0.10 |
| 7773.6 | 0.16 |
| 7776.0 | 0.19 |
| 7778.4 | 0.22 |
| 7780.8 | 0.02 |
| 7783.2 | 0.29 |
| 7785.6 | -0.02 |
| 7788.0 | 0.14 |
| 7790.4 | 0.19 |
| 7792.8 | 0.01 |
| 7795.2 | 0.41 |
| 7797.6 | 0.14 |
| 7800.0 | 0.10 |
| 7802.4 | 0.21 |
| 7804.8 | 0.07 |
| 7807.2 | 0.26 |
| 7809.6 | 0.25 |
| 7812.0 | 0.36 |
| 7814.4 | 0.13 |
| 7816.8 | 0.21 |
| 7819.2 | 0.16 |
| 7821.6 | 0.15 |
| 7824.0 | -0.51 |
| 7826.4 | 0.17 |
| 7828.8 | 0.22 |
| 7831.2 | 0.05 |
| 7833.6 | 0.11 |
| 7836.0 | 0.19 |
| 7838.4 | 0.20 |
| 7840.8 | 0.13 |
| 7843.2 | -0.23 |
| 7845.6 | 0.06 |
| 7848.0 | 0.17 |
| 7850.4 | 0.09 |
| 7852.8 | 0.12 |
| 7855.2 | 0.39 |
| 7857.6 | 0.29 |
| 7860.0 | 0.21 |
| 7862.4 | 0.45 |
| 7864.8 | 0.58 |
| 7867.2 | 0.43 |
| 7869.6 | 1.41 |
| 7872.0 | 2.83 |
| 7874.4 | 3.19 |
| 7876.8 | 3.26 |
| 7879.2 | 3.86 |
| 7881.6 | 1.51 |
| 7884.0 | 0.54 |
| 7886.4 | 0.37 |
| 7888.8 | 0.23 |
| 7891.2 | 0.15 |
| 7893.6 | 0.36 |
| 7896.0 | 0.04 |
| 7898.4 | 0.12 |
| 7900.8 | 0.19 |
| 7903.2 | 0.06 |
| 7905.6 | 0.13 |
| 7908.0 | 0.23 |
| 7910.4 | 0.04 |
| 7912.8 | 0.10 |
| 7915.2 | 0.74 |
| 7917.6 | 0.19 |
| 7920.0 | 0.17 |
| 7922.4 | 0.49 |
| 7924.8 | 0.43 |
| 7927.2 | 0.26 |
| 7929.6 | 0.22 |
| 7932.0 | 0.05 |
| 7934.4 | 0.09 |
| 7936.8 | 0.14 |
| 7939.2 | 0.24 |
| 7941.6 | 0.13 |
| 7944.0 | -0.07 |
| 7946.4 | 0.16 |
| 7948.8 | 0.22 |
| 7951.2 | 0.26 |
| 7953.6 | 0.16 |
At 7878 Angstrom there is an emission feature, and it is [O II] 3727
